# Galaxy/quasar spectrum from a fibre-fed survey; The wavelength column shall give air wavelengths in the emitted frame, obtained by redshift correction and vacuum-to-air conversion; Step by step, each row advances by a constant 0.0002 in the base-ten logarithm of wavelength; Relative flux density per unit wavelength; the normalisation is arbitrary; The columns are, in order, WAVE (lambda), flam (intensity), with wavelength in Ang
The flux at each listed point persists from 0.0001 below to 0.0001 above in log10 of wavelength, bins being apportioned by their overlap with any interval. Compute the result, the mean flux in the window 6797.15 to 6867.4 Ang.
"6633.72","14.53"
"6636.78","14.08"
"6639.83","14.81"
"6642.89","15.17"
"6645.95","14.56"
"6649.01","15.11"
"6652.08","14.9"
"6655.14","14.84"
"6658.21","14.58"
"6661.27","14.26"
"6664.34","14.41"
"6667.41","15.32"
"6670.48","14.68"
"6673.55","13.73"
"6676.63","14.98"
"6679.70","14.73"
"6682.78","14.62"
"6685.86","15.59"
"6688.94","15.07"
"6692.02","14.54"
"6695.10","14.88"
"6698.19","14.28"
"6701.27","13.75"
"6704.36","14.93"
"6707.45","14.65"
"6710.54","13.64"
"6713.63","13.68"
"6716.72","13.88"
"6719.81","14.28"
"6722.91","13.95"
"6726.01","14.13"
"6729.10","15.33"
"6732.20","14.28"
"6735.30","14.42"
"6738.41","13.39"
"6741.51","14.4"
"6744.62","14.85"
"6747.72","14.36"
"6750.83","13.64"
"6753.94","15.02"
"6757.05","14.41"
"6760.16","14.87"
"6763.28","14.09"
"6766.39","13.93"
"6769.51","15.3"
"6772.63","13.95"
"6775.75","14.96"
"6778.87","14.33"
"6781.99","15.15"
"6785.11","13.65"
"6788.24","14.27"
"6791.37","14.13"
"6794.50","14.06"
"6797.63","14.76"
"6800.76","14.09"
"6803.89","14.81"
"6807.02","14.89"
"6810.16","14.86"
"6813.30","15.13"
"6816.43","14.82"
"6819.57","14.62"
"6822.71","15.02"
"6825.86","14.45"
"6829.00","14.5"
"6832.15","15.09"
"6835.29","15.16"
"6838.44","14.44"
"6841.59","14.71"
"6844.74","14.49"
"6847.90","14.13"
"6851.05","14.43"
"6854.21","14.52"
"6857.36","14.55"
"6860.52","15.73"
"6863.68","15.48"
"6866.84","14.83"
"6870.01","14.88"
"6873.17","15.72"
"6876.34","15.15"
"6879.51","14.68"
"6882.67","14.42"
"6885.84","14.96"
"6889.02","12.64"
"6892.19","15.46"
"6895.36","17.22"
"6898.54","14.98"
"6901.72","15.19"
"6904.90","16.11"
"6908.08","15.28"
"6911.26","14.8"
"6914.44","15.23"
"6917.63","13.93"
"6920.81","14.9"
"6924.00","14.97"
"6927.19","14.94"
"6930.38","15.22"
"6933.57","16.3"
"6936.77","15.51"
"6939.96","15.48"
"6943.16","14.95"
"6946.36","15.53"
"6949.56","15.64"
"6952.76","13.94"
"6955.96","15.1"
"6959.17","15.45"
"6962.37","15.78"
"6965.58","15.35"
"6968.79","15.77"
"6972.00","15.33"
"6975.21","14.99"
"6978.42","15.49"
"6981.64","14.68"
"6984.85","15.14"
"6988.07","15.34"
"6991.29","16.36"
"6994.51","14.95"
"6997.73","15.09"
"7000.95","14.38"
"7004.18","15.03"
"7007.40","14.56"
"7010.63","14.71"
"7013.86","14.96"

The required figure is 14.8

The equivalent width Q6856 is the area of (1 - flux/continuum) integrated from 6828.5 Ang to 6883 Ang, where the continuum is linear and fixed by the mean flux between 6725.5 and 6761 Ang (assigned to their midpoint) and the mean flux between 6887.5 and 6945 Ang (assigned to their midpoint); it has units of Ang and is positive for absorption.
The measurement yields 0.3 Ang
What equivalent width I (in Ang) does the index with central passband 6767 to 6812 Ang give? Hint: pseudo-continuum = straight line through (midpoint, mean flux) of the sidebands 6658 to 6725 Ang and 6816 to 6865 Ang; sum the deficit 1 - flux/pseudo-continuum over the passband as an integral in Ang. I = 0.5 Ang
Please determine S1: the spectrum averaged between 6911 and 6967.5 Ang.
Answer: 15.2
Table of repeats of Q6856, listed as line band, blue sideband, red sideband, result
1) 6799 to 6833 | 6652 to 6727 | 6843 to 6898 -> 0.1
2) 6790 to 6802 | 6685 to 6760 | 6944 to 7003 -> 0.3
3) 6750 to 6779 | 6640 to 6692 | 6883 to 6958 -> 0.9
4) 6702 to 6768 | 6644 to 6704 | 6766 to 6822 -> 1.5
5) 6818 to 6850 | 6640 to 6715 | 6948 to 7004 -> 0.6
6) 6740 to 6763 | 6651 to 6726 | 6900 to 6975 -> 0.3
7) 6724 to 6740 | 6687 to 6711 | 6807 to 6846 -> 0.3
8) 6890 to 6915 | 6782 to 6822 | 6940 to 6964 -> -0.8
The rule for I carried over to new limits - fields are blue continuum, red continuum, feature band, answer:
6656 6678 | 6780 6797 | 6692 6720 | 0.5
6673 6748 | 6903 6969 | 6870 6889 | 0.3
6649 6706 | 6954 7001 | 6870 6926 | 0.4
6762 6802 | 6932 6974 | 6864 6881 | -0.2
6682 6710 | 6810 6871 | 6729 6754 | 0.7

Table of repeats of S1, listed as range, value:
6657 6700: 14.7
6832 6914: 15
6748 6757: 14.3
